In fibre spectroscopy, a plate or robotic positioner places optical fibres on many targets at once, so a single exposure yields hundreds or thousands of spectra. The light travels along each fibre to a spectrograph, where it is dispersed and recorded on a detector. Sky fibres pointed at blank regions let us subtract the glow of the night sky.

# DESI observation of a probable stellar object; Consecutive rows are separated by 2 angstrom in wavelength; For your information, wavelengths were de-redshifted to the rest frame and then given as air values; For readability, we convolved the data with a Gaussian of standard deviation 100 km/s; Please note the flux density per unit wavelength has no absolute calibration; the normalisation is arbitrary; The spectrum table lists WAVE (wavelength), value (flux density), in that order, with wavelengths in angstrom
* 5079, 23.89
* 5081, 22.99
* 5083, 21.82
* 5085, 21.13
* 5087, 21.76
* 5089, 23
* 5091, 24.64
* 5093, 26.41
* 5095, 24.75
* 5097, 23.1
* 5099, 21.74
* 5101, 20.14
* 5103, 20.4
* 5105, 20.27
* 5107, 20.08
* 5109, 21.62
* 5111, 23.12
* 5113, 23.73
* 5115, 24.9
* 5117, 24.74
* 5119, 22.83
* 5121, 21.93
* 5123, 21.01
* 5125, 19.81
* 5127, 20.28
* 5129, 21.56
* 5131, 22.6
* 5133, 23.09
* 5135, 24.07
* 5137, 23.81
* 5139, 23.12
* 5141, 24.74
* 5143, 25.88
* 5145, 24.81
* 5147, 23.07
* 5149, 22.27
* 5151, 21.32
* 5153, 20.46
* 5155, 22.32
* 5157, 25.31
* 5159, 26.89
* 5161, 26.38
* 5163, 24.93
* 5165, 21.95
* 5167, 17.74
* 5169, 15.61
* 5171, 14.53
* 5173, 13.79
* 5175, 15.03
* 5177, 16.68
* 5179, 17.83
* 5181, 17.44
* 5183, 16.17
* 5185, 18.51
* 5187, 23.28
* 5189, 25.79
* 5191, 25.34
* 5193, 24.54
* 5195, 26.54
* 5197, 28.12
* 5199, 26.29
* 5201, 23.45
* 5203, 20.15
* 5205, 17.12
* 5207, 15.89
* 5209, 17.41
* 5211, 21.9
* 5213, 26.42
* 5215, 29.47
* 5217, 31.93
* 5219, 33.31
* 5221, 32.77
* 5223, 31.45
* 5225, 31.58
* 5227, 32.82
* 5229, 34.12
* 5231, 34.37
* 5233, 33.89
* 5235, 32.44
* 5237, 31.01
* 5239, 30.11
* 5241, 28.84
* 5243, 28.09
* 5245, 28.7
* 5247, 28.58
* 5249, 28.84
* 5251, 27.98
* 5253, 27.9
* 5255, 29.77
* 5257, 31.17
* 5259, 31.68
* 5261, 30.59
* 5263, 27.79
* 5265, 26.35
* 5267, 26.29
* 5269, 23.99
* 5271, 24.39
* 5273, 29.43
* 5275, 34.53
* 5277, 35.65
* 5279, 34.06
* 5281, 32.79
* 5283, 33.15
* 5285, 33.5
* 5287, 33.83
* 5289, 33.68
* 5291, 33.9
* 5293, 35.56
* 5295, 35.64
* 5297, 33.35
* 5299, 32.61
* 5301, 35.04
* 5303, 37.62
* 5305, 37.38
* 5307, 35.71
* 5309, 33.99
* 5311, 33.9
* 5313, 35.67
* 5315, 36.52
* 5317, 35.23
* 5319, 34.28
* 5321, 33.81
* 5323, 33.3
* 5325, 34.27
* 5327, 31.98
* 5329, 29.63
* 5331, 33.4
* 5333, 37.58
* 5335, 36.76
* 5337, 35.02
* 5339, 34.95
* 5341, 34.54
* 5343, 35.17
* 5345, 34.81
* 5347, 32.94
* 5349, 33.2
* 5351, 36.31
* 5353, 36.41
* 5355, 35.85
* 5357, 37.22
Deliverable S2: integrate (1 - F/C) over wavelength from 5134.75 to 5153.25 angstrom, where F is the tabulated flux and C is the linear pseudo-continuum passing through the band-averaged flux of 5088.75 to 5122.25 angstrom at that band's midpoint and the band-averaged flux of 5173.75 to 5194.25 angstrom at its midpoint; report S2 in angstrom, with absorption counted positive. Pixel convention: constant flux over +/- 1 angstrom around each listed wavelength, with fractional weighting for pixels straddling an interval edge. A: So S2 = -1.7 angstrom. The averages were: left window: 22.8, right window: 20.1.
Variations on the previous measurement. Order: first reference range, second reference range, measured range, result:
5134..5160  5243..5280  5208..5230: -1.7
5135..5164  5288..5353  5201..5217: 3.3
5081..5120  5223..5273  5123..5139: 1.3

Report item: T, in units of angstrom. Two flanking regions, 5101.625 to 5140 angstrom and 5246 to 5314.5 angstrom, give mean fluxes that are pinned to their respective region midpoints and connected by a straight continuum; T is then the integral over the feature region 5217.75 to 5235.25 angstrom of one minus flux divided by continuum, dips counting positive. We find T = -2.61 angstrom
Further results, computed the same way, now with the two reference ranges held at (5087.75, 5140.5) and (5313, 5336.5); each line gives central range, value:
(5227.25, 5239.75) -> -1.5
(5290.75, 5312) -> -1.3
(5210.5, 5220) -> -0.2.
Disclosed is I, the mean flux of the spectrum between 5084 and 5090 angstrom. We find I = 22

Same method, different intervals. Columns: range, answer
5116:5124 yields 22.6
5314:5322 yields 35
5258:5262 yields 31.1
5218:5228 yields 32.4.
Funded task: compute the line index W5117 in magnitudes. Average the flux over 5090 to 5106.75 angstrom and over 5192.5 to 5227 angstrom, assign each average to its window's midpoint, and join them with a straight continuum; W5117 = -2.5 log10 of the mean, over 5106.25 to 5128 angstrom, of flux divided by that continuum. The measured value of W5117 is 0.04 mag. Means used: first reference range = 22.6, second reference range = 26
